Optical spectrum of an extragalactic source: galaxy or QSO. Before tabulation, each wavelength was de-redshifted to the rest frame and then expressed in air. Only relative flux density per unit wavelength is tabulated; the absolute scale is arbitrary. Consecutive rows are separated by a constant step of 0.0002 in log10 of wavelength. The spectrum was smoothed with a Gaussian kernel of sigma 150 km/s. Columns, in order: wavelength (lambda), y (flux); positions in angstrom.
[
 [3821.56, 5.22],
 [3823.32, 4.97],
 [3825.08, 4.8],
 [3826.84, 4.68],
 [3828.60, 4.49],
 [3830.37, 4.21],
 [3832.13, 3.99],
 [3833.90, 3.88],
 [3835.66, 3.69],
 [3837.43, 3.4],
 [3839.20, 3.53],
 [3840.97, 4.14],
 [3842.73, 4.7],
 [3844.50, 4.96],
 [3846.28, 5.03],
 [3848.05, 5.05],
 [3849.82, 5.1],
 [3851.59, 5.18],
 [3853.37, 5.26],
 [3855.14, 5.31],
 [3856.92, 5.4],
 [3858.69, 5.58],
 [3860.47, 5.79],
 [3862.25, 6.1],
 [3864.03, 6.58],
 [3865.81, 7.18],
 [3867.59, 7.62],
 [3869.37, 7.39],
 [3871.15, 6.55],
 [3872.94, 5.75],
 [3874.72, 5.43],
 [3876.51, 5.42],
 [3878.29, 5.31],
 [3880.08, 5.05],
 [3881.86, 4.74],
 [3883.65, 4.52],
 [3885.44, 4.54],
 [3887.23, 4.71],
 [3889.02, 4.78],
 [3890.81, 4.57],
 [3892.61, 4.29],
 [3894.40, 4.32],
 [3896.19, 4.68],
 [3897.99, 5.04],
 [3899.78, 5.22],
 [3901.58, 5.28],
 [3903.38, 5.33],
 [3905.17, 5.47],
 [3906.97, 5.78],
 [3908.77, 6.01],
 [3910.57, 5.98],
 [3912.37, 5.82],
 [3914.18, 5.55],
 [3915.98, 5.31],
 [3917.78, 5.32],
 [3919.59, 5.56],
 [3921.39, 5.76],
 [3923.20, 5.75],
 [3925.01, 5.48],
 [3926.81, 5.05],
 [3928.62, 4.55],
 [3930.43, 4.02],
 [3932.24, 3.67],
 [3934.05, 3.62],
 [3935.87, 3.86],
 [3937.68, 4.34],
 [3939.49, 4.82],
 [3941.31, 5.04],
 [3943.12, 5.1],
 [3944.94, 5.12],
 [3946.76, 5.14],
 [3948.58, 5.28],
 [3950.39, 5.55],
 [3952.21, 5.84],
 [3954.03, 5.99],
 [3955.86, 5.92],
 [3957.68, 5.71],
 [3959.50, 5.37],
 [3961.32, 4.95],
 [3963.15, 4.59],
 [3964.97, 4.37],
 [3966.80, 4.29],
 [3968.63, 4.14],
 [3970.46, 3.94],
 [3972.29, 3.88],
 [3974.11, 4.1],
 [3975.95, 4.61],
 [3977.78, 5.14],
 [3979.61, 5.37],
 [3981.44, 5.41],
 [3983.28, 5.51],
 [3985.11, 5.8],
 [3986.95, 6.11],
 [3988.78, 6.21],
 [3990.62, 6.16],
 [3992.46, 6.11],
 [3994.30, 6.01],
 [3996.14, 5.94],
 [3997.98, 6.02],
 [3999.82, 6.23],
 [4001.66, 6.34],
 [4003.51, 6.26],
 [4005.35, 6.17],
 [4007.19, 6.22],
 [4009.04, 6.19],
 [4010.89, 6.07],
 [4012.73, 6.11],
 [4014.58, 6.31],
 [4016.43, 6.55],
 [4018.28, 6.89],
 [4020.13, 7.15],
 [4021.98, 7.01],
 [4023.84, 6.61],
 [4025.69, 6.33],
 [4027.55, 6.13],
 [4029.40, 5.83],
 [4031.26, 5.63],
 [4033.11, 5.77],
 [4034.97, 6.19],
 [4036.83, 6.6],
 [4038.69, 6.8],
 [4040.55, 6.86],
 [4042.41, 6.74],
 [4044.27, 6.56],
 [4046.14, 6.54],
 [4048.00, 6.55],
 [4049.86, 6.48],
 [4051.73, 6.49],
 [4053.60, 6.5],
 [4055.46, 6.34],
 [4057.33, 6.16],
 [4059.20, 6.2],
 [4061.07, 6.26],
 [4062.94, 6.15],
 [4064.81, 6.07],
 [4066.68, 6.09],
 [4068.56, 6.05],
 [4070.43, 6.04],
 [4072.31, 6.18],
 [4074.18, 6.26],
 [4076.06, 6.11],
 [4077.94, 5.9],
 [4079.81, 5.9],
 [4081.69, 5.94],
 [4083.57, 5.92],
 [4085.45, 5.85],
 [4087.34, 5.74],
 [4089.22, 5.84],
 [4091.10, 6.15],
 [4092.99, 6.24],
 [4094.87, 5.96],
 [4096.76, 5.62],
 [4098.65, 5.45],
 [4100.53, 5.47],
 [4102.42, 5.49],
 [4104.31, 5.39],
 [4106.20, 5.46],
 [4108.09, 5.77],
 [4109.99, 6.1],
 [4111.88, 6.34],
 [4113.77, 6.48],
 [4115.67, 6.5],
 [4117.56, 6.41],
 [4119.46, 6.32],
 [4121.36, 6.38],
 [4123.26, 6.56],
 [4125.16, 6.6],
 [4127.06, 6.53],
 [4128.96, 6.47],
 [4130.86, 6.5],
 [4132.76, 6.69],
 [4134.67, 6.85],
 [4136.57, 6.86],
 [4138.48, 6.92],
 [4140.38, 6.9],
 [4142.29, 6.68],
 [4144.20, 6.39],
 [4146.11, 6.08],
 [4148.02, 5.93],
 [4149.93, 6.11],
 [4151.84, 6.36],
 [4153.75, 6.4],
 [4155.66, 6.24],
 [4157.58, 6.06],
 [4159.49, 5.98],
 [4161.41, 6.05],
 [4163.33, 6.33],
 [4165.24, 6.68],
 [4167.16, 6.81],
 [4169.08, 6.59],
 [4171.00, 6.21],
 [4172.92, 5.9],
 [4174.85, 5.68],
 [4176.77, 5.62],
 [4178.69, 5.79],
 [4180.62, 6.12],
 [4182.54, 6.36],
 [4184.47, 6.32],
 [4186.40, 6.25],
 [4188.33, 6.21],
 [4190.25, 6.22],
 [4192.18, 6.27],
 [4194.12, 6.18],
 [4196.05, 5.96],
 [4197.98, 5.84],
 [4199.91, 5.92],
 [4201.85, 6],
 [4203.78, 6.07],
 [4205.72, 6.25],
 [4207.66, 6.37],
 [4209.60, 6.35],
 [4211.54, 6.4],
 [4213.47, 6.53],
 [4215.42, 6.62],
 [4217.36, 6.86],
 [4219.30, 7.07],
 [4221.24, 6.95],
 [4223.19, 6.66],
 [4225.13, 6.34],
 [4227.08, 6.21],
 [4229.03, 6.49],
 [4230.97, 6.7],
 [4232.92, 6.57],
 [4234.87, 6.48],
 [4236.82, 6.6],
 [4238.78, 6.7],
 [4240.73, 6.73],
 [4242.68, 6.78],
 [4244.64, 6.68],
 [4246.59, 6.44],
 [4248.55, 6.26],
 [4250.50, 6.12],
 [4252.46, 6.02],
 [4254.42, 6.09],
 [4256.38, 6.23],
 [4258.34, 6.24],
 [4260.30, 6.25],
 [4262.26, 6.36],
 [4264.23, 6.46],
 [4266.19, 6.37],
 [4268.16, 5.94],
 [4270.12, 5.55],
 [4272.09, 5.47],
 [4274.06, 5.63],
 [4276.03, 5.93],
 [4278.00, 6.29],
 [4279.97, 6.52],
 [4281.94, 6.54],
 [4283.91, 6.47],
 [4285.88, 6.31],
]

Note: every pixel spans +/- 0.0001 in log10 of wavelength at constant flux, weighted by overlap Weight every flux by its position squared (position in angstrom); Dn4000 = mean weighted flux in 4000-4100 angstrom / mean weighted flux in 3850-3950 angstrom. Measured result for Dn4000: 1.27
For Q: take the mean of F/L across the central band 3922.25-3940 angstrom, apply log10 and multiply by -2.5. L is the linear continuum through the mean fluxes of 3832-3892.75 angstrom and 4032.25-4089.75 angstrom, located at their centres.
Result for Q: 0.22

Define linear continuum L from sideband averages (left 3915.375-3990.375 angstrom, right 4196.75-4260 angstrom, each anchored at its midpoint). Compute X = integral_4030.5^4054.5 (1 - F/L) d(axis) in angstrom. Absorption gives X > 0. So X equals -4.2 angstrom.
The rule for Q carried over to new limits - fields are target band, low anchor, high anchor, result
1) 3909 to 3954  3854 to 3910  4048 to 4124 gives 0.11 mag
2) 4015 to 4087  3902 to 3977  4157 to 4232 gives -0.13 mag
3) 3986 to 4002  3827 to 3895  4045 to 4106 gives -0.08 mag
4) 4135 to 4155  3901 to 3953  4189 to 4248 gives -0.06 mag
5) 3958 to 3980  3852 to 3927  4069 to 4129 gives 0.24 mag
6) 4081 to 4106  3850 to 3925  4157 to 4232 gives 0.05 mag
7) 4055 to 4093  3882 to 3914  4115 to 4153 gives 0.01 mag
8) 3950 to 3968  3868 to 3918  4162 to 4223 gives 0.06 mag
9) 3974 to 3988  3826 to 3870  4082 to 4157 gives 0.06 mag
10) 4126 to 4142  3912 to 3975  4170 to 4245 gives -0.13 mag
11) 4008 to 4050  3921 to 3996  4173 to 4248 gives -0.18 mag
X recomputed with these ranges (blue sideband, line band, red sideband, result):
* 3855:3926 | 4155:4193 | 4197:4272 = 0.21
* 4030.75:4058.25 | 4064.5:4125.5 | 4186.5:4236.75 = 3.83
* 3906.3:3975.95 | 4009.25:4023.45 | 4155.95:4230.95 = -3.11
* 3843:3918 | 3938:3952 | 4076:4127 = 1.12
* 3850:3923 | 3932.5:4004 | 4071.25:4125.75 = 5.94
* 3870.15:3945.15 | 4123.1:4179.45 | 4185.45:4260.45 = -2.56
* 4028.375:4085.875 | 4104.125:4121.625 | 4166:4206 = 0.13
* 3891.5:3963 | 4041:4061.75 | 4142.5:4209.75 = -2.92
